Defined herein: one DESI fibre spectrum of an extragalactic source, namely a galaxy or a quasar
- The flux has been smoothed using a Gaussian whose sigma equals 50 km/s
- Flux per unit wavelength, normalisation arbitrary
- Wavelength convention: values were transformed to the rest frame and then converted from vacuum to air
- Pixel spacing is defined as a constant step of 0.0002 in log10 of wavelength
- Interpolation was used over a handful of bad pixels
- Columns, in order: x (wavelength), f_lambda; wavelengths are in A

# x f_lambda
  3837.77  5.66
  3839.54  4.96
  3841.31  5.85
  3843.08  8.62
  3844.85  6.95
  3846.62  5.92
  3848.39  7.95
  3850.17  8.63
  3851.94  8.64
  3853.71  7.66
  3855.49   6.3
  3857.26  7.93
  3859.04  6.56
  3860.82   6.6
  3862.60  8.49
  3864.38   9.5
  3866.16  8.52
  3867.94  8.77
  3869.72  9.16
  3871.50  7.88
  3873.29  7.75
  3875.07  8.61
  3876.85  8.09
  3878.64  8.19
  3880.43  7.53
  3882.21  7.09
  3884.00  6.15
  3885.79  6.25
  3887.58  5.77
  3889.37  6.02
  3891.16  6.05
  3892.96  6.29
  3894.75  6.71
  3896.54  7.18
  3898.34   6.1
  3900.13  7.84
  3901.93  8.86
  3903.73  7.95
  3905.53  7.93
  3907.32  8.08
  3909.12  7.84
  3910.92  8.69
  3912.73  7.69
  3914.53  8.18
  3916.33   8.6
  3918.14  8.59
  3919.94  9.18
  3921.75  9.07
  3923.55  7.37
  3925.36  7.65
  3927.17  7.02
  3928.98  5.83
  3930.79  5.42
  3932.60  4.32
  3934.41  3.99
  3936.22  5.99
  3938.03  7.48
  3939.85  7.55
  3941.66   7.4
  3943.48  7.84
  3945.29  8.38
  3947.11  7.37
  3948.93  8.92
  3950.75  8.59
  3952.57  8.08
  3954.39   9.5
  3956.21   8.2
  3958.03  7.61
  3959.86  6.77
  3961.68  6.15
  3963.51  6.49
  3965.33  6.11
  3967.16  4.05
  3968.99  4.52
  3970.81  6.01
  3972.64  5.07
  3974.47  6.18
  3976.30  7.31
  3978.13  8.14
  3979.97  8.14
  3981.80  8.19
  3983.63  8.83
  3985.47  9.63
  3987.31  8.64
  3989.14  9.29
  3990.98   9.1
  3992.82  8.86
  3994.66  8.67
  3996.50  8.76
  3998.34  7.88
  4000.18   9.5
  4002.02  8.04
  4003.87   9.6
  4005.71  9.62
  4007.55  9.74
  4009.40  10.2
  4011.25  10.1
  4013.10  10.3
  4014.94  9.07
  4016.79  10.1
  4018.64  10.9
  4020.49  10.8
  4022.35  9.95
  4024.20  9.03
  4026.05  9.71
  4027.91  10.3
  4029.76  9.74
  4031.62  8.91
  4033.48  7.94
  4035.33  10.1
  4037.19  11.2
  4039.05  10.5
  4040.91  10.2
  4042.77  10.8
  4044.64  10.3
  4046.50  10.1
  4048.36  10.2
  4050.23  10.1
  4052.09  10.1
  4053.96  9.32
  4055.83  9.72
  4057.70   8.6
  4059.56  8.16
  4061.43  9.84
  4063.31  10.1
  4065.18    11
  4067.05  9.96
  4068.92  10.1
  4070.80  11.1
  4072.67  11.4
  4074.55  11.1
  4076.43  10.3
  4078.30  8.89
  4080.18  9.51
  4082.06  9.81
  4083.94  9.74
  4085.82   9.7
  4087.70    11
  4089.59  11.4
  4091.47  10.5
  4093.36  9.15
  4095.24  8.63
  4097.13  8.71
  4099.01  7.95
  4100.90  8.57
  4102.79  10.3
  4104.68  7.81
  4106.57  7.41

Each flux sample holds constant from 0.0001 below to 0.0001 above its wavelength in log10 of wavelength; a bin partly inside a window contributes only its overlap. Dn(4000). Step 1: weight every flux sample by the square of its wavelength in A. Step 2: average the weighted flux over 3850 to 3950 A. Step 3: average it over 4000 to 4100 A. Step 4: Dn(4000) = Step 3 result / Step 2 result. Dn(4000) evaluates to 1.42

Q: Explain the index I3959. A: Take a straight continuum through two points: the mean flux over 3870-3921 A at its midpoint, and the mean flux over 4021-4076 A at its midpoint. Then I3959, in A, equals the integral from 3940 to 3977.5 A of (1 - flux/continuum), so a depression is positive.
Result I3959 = 6.6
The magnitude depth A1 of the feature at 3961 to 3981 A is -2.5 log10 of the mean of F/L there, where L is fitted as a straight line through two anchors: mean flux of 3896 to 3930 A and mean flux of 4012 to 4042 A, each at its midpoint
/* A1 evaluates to 0.39 mag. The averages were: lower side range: 7.87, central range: 6.21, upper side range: 9.93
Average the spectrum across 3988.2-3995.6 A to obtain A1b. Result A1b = 8.98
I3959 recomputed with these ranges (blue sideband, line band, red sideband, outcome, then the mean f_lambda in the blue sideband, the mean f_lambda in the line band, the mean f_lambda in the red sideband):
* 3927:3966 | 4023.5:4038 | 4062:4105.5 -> -1.4 A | 7.05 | 9.61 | 9.86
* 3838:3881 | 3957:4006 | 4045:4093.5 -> 7.7 A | 7.68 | 7.65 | 10.1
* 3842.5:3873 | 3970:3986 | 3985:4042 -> 3.0 A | 7.88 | 7.46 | 9.57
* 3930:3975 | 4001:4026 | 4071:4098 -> -4.7 A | 6.73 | 9.8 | 10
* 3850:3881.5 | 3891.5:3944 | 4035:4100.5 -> 7.4 A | 8.03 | 7.31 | 9.97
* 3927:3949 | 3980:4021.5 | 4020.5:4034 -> -3.2 A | 6.64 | 9.33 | 9.5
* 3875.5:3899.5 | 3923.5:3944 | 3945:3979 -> 1.4 A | 6.77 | 6.43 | 7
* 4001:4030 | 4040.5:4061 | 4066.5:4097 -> 0.4 A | 9.83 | 9.77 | 10.1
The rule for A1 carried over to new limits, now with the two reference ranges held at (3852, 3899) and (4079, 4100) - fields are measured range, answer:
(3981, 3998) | -0.03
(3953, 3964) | 0.10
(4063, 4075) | -0.14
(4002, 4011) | -0.10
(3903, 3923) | -0.08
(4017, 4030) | -0.13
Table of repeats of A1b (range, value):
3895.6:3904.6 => 7.58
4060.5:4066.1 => 10.3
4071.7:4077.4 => 10.9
